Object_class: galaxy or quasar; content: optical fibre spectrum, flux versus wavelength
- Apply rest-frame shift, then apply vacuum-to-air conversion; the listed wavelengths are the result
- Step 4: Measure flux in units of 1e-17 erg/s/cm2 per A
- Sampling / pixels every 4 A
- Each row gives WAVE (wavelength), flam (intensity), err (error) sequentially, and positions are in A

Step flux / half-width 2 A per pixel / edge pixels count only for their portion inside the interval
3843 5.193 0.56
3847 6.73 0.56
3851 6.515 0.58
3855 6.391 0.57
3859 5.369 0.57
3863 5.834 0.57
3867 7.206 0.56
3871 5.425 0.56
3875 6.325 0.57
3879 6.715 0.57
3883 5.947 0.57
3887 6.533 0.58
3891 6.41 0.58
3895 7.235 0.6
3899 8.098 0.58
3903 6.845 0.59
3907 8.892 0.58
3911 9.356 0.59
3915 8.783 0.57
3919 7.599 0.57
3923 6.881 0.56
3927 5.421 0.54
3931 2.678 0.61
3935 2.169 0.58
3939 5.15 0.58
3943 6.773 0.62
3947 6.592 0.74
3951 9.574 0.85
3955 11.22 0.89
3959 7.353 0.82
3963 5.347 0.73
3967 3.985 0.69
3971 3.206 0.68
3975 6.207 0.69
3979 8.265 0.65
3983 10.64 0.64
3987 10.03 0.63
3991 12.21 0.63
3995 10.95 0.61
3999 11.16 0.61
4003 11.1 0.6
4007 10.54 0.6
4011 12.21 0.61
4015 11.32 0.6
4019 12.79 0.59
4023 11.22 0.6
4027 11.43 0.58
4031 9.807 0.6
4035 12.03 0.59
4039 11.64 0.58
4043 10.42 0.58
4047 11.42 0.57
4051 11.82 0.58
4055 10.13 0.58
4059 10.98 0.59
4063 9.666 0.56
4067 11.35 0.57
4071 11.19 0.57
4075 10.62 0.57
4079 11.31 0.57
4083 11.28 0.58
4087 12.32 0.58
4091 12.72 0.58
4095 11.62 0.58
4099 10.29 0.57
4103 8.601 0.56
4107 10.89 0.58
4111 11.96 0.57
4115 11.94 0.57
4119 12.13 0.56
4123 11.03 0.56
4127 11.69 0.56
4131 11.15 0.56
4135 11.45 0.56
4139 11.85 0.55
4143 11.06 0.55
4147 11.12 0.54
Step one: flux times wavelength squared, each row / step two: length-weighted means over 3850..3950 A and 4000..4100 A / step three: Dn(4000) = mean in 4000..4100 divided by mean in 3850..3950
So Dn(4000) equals 1.9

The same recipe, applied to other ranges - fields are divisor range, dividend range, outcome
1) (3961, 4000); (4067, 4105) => 1.44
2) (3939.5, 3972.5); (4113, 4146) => 1.87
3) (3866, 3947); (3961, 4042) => 1.59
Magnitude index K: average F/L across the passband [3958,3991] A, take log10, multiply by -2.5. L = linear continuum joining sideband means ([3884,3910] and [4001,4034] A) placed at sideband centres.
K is 0.36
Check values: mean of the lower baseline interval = 7.36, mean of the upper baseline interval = 11.3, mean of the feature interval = 7.19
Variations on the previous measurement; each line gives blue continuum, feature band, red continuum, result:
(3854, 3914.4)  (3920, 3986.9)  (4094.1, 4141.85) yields 0.26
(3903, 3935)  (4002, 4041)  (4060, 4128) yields -0.22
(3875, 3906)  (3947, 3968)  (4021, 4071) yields 0.14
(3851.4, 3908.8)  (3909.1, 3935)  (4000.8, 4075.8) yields 0.21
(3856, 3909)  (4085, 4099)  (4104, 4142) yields -0.10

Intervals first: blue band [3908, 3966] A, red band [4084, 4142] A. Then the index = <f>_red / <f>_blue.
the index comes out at 1.7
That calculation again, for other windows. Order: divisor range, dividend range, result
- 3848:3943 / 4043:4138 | 1.74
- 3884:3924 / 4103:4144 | 1.49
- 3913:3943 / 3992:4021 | 2.04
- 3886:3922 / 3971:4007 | 1.25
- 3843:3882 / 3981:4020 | 1.81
